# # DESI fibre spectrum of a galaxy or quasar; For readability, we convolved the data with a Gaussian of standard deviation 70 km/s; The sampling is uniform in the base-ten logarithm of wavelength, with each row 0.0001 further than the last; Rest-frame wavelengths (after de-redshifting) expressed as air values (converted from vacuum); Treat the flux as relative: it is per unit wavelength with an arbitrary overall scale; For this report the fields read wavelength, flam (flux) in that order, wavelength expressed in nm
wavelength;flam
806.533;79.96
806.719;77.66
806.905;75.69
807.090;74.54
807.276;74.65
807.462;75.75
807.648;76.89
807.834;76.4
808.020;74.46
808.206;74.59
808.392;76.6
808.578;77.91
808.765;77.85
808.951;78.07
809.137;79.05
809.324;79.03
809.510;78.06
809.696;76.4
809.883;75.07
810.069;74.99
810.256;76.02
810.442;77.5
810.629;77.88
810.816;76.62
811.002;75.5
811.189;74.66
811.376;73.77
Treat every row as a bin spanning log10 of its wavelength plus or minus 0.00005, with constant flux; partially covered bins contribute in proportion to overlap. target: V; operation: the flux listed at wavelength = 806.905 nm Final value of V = 75.69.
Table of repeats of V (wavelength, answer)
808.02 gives 74.46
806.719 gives 77.66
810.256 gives 76.02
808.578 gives 77.91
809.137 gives 79.05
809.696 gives 76.4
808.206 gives 74.59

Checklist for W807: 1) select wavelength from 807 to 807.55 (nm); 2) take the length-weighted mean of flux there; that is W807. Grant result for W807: 74.9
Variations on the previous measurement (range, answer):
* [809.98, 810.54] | 76.2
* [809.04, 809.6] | 78.7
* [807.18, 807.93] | 75.9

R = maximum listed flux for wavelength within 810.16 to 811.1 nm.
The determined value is 77.88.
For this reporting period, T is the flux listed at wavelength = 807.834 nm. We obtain 76.4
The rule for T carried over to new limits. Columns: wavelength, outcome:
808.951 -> 78.07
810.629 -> 77.88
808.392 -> 76.6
